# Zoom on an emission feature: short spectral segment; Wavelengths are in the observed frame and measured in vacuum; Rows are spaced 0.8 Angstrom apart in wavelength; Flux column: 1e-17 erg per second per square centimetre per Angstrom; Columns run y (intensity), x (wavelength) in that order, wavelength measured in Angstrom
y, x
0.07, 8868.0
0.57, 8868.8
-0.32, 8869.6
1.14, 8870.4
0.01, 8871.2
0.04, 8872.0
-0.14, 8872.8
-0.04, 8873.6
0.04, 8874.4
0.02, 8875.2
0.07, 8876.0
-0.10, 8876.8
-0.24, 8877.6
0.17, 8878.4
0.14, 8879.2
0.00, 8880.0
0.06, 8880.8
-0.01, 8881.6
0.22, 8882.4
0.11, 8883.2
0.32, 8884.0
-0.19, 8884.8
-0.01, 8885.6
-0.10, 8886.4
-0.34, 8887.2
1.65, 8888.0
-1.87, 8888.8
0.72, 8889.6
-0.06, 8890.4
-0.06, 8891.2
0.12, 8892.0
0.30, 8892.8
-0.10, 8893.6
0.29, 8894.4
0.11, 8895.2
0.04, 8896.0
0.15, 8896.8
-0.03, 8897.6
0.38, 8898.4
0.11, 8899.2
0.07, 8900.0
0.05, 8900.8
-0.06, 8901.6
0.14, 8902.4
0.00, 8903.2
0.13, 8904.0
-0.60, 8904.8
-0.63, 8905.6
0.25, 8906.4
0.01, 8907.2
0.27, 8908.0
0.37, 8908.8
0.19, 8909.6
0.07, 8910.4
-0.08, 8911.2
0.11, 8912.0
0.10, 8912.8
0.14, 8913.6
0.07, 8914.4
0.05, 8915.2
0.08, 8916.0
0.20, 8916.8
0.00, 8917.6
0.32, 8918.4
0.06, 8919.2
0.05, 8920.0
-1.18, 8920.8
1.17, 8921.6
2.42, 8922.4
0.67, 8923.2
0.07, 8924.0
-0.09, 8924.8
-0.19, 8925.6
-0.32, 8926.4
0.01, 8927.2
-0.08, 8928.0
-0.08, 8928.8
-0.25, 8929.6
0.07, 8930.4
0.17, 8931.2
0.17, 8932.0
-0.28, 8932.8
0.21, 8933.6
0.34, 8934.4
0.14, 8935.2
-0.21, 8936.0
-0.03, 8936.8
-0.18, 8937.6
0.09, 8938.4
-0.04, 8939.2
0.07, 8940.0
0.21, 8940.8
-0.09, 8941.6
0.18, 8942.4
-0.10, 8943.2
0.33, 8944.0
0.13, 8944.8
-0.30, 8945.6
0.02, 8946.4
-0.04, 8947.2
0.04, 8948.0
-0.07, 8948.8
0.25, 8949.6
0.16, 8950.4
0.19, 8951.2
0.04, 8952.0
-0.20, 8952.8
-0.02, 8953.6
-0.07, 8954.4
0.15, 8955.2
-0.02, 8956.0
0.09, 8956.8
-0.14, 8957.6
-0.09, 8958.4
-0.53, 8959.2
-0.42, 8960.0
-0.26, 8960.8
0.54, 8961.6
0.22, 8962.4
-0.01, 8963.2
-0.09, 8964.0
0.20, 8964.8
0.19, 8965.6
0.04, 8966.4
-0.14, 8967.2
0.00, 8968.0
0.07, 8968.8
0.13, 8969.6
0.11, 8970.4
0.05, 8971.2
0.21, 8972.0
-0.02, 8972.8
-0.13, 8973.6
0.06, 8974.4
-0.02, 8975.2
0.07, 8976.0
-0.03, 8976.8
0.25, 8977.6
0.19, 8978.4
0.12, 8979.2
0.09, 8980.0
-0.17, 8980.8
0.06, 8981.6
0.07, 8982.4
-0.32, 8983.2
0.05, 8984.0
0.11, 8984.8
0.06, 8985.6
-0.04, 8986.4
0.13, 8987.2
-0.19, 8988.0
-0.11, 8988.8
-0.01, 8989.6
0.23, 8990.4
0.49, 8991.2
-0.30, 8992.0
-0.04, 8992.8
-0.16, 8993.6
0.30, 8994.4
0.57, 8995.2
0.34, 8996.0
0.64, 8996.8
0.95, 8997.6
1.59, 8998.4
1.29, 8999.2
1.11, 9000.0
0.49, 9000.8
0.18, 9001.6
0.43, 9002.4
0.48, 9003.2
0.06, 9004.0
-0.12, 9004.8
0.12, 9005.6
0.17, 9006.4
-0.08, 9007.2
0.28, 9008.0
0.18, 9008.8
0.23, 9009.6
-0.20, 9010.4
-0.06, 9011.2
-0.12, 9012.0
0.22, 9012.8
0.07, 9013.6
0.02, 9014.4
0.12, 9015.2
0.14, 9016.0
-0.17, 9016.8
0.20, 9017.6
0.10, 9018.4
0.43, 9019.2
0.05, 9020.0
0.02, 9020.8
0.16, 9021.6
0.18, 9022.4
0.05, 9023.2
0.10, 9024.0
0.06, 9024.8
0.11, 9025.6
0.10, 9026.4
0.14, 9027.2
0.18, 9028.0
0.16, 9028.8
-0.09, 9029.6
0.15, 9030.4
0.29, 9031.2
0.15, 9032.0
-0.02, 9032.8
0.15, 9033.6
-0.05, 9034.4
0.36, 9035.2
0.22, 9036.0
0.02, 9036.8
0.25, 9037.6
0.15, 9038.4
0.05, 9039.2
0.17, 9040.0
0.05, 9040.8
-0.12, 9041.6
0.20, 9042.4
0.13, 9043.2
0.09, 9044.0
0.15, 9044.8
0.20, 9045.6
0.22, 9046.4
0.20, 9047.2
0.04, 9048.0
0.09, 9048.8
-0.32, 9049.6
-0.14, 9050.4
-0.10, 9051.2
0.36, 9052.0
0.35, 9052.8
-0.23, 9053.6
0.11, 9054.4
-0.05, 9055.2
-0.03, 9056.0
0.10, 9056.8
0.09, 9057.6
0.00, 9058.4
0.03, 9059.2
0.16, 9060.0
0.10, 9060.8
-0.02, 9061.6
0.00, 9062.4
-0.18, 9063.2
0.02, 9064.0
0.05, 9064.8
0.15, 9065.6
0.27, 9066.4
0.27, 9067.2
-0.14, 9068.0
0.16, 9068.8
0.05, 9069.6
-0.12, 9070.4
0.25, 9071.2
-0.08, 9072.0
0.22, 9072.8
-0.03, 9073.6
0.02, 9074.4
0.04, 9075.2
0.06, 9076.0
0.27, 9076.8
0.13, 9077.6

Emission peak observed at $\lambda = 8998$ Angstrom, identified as Hbeta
